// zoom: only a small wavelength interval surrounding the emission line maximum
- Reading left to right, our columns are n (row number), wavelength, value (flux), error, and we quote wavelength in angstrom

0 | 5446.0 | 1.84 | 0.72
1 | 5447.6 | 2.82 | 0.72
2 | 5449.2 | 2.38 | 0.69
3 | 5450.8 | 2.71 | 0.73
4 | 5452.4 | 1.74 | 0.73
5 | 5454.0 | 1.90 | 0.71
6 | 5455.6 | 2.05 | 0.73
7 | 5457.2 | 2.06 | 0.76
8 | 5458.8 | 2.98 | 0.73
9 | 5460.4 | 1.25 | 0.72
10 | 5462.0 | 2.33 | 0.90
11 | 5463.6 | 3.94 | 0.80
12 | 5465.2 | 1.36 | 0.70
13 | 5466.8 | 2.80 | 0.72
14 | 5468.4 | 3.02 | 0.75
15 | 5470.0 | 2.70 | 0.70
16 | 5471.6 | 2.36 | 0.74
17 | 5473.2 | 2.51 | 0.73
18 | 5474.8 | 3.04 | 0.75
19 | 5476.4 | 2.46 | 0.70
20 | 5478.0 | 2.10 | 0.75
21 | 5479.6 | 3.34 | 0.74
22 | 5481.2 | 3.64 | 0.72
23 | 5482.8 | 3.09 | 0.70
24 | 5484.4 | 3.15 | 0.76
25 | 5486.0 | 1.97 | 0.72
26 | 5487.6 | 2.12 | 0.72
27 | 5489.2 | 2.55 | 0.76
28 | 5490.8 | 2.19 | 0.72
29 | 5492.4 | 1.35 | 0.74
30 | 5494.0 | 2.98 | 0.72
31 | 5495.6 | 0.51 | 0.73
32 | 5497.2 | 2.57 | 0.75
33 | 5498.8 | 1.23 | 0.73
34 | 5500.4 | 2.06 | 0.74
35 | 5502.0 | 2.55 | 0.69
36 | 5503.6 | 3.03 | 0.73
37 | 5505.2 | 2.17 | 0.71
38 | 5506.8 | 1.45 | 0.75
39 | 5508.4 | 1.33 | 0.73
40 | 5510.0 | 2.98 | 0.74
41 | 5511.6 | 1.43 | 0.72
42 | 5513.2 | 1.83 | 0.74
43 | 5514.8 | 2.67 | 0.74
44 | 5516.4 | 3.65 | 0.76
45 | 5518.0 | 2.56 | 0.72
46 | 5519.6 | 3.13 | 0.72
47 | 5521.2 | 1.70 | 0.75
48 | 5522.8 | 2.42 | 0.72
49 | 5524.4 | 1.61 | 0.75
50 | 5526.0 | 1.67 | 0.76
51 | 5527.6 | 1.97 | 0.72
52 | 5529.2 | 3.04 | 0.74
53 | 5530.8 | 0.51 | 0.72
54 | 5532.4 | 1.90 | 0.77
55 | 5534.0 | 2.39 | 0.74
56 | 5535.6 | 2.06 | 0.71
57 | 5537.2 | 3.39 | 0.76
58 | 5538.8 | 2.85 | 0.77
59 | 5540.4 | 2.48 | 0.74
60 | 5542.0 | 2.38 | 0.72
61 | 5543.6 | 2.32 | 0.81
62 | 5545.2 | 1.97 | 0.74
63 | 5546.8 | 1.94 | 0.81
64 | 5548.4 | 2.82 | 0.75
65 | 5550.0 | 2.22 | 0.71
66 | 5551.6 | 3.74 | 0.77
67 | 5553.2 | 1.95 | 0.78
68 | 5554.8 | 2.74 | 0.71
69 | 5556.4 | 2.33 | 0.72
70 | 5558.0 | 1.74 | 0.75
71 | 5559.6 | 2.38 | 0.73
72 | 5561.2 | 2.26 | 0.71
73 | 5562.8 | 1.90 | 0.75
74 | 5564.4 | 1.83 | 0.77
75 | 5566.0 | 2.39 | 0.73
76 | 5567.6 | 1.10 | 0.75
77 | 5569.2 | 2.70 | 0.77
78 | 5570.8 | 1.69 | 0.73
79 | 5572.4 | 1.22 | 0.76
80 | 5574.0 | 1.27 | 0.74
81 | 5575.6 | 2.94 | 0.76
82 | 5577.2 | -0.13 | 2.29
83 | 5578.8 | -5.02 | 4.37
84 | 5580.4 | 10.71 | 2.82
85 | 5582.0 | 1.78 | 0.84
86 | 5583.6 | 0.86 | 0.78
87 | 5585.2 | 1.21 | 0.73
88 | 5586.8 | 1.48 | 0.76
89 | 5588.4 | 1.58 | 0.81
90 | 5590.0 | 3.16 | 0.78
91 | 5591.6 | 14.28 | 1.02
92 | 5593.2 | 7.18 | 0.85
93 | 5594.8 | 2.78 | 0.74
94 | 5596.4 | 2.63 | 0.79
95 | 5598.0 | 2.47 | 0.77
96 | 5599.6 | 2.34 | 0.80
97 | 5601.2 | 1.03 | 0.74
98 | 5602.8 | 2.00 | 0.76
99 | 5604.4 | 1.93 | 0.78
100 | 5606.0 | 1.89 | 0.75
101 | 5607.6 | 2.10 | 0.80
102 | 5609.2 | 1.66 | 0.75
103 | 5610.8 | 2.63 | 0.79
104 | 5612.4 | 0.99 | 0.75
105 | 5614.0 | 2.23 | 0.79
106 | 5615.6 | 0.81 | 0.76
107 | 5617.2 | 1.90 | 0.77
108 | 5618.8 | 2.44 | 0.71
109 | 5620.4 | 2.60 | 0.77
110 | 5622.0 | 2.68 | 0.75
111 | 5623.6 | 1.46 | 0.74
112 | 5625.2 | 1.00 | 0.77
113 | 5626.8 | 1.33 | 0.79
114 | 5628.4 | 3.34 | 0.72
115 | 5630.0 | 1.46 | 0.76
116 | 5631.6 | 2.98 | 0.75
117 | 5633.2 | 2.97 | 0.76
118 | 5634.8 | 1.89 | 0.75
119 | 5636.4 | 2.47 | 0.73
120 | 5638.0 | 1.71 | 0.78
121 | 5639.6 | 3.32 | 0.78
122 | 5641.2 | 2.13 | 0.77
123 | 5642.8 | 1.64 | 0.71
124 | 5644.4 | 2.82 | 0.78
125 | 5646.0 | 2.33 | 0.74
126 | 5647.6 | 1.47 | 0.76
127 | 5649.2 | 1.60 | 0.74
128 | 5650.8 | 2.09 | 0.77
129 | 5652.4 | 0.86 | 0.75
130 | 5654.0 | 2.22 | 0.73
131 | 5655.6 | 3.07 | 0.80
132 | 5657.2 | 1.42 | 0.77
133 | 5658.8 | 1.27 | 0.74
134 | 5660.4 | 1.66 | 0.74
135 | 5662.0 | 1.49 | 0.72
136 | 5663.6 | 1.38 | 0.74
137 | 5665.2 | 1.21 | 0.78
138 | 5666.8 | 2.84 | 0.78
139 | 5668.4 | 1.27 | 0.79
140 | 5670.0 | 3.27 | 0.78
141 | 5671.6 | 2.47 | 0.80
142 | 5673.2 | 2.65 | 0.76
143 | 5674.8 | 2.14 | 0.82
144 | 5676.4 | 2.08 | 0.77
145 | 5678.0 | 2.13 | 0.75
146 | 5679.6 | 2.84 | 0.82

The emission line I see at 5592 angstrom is Hbeta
